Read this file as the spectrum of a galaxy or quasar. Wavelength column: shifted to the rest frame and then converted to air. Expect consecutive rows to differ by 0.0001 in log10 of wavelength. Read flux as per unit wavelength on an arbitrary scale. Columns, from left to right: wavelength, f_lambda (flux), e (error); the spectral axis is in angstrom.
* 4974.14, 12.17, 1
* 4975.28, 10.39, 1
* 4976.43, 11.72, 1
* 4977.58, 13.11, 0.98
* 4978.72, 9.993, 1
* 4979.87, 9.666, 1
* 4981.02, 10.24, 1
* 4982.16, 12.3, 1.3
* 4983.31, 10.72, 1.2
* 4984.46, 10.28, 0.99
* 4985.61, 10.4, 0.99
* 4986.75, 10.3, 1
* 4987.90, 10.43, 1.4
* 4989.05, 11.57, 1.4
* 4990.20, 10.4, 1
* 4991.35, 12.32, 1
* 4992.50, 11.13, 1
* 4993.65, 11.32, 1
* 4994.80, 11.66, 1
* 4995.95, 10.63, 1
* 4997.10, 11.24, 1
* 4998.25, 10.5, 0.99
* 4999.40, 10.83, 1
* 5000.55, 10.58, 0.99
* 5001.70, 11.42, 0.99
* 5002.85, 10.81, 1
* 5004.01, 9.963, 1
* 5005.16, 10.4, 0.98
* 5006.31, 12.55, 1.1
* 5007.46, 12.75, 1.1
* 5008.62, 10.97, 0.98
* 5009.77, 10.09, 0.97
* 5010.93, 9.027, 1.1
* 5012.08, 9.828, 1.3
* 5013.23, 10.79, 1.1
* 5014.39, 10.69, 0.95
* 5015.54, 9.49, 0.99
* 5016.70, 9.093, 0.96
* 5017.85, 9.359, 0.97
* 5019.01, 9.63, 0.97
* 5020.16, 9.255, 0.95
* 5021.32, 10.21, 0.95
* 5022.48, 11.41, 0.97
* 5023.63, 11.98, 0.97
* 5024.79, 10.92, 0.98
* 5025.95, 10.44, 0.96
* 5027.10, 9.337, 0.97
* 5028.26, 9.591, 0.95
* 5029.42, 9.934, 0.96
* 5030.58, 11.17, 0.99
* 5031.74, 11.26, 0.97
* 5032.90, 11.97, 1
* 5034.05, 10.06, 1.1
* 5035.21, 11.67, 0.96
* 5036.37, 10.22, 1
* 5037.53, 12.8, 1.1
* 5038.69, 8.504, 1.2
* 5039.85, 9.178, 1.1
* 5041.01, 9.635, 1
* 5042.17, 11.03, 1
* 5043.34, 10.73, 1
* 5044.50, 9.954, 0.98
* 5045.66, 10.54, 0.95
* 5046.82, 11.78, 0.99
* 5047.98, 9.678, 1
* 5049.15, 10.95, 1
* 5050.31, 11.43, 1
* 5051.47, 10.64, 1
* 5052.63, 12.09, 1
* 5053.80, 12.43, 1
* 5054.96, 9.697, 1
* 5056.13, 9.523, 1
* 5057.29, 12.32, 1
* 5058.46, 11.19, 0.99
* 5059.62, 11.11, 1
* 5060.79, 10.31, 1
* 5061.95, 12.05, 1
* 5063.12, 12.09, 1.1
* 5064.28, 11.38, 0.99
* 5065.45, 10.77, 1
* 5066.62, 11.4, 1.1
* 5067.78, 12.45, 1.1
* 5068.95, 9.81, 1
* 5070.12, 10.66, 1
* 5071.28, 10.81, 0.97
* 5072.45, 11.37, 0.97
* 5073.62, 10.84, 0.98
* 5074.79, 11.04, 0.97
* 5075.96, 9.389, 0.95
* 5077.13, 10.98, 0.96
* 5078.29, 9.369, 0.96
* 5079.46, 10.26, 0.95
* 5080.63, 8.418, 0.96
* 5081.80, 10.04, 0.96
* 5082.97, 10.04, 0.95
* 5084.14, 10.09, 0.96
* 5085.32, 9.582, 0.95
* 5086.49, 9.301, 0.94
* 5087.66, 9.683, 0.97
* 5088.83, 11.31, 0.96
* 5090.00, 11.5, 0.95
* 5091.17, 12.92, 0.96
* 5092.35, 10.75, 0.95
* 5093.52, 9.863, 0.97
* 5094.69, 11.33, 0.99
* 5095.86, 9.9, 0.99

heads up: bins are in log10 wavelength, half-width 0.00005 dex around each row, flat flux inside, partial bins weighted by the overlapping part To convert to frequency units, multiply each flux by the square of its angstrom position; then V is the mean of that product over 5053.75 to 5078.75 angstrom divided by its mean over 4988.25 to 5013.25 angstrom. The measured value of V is 1.03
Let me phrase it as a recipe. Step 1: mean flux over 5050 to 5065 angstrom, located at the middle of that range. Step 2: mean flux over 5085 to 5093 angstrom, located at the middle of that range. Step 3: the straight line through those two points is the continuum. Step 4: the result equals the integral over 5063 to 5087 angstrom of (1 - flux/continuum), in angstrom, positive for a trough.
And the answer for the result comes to 1.2 angstrom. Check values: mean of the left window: 11.2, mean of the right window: 10.8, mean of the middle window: 10.5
